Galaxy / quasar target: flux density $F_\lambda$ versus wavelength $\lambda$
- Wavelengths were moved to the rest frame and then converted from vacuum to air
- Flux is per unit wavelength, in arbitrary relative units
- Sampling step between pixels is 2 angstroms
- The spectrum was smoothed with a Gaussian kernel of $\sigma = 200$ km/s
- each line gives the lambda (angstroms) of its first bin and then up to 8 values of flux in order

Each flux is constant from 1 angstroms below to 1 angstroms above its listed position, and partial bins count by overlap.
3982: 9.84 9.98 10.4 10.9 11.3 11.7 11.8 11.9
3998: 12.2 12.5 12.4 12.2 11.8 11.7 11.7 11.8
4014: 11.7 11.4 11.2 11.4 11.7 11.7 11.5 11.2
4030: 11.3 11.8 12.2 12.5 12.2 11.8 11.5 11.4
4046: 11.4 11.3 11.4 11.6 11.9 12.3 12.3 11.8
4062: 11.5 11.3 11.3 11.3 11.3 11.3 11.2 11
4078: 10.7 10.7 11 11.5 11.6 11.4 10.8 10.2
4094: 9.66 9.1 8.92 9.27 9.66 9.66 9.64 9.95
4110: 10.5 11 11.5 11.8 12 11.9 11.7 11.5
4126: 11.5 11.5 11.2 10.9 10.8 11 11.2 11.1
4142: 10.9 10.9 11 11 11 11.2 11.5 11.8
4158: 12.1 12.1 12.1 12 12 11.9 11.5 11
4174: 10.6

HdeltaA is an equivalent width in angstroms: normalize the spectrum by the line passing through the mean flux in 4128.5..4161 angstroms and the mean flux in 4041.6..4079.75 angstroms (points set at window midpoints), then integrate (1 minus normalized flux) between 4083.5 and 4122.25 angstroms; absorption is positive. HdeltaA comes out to 2.7 angstroms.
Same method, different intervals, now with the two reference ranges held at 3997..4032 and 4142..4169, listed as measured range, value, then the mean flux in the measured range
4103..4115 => 1.28 angstroms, 10.4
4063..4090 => 1.09 angstroms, 11.2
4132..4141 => 0.44 angstroms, 11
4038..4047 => 0.07 angstroms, 11.6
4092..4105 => 2.45 angstroms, 9.44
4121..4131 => 0.10 angstroms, 11.5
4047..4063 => -0.11 angstroms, 11.8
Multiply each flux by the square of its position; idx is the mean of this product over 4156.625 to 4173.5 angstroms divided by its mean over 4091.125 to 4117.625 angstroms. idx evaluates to 1.20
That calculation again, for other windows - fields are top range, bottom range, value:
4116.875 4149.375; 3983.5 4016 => 1.03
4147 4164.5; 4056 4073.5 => 1.05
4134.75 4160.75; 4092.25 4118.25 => 1.13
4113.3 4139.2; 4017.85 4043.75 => 1.02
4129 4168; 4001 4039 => 1.03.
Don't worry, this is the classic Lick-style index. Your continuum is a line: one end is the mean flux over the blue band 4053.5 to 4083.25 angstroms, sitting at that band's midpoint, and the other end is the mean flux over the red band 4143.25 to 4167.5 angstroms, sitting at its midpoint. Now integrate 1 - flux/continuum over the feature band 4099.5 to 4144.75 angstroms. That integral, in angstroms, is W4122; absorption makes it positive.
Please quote 2.2 angstroms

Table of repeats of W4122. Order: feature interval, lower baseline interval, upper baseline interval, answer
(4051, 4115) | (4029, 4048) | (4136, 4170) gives 4.5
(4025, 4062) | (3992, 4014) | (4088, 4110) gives -2.3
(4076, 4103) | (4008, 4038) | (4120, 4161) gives 2.6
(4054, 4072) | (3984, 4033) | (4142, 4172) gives -0.1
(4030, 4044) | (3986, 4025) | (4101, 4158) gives -0.4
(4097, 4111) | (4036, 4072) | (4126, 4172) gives 2.3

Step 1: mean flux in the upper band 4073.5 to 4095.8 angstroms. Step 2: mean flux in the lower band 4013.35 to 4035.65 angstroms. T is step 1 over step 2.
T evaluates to 0.9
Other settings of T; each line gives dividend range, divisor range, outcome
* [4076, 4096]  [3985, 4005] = 0.92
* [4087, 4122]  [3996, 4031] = 0.89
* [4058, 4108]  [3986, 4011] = 0.91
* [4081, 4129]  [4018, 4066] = 0.92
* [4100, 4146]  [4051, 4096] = 0.98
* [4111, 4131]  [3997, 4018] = 0.97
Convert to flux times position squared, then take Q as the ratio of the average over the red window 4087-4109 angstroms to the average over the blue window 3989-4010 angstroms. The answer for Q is 0.87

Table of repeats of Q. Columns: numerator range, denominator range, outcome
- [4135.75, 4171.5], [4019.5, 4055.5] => 1.04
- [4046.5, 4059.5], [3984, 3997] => 1.08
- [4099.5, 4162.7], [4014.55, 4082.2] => 1.00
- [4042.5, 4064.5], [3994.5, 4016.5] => 1.00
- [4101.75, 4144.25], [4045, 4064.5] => 0.97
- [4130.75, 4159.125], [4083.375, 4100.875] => 1.12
